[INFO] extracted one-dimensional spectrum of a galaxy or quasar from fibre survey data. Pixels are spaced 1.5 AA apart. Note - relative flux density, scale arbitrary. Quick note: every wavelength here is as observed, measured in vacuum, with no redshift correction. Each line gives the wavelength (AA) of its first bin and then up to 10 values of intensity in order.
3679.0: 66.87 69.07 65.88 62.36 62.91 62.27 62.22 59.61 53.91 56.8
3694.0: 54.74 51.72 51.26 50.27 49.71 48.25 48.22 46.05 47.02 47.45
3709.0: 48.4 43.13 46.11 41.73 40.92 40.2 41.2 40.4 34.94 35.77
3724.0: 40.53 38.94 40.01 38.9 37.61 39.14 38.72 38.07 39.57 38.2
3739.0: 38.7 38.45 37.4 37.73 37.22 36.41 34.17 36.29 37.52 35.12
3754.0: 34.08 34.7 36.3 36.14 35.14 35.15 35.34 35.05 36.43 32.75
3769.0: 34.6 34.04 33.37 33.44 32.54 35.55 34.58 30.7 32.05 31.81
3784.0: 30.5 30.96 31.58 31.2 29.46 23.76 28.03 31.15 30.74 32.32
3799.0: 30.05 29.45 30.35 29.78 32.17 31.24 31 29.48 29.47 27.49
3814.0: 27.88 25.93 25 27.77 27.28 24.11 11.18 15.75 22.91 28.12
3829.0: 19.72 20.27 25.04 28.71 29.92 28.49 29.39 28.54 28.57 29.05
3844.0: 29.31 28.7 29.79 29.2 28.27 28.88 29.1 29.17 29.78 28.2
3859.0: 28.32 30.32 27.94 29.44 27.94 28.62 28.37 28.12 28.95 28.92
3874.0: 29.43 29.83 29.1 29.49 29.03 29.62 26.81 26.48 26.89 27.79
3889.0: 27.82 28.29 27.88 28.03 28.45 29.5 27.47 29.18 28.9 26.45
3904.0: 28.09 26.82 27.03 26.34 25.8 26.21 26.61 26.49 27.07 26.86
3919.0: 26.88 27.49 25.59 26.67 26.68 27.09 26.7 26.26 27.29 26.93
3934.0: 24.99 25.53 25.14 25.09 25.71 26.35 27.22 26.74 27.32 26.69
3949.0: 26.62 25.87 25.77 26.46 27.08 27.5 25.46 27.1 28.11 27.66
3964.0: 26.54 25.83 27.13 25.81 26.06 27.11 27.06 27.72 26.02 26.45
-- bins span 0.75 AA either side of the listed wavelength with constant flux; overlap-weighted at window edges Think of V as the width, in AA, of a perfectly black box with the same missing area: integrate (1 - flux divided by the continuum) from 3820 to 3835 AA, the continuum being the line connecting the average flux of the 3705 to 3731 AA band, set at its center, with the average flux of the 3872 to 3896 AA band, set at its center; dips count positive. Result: 4.7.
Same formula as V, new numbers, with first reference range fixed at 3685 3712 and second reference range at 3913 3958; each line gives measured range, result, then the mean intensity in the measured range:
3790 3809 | 5.1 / 30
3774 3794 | 5.5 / 31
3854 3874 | 3.1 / 28.8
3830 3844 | 3.5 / 27.8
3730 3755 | 5.3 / 37.3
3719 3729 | 2.2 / 38.4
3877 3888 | 1.4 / 28.1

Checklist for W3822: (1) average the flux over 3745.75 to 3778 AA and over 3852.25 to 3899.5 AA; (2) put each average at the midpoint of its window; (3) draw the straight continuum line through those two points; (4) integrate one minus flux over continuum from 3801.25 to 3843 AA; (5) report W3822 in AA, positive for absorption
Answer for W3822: 6.6 AA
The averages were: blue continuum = 34.9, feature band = 26.6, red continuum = 28.6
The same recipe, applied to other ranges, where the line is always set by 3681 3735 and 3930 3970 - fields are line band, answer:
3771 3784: 2.69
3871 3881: 1.10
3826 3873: 9.42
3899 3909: 0.96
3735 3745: 1.45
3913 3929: 1.23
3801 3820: 4.78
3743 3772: 5.24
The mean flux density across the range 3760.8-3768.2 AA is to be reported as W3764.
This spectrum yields 35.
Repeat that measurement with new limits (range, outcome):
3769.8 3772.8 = 33.7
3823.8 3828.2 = 22.3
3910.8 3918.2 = 26.6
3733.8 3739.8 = 38.6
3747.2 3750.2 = 35.2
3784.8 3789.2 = 31.3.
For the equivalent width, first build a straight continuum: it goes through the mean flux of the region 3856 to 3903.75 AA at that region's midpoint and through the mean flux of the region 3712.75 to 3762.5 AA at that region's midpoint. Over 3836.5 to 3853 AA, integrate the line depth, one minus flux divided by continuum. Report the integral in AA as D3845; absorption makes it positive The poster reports 1.0 AA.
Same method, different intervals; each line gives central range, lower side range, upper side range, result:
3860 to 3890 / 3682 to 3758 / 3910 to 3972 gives 3.0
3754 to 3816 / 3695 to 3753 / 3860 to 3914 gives 7.8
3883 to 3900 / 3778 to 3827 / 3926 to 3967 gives -0.5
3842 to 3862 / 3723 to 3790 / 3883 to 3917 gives 0.7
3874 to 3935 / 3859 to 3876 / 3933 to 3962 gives 0.6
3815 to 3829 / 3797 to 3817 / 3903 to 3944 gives 3.0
